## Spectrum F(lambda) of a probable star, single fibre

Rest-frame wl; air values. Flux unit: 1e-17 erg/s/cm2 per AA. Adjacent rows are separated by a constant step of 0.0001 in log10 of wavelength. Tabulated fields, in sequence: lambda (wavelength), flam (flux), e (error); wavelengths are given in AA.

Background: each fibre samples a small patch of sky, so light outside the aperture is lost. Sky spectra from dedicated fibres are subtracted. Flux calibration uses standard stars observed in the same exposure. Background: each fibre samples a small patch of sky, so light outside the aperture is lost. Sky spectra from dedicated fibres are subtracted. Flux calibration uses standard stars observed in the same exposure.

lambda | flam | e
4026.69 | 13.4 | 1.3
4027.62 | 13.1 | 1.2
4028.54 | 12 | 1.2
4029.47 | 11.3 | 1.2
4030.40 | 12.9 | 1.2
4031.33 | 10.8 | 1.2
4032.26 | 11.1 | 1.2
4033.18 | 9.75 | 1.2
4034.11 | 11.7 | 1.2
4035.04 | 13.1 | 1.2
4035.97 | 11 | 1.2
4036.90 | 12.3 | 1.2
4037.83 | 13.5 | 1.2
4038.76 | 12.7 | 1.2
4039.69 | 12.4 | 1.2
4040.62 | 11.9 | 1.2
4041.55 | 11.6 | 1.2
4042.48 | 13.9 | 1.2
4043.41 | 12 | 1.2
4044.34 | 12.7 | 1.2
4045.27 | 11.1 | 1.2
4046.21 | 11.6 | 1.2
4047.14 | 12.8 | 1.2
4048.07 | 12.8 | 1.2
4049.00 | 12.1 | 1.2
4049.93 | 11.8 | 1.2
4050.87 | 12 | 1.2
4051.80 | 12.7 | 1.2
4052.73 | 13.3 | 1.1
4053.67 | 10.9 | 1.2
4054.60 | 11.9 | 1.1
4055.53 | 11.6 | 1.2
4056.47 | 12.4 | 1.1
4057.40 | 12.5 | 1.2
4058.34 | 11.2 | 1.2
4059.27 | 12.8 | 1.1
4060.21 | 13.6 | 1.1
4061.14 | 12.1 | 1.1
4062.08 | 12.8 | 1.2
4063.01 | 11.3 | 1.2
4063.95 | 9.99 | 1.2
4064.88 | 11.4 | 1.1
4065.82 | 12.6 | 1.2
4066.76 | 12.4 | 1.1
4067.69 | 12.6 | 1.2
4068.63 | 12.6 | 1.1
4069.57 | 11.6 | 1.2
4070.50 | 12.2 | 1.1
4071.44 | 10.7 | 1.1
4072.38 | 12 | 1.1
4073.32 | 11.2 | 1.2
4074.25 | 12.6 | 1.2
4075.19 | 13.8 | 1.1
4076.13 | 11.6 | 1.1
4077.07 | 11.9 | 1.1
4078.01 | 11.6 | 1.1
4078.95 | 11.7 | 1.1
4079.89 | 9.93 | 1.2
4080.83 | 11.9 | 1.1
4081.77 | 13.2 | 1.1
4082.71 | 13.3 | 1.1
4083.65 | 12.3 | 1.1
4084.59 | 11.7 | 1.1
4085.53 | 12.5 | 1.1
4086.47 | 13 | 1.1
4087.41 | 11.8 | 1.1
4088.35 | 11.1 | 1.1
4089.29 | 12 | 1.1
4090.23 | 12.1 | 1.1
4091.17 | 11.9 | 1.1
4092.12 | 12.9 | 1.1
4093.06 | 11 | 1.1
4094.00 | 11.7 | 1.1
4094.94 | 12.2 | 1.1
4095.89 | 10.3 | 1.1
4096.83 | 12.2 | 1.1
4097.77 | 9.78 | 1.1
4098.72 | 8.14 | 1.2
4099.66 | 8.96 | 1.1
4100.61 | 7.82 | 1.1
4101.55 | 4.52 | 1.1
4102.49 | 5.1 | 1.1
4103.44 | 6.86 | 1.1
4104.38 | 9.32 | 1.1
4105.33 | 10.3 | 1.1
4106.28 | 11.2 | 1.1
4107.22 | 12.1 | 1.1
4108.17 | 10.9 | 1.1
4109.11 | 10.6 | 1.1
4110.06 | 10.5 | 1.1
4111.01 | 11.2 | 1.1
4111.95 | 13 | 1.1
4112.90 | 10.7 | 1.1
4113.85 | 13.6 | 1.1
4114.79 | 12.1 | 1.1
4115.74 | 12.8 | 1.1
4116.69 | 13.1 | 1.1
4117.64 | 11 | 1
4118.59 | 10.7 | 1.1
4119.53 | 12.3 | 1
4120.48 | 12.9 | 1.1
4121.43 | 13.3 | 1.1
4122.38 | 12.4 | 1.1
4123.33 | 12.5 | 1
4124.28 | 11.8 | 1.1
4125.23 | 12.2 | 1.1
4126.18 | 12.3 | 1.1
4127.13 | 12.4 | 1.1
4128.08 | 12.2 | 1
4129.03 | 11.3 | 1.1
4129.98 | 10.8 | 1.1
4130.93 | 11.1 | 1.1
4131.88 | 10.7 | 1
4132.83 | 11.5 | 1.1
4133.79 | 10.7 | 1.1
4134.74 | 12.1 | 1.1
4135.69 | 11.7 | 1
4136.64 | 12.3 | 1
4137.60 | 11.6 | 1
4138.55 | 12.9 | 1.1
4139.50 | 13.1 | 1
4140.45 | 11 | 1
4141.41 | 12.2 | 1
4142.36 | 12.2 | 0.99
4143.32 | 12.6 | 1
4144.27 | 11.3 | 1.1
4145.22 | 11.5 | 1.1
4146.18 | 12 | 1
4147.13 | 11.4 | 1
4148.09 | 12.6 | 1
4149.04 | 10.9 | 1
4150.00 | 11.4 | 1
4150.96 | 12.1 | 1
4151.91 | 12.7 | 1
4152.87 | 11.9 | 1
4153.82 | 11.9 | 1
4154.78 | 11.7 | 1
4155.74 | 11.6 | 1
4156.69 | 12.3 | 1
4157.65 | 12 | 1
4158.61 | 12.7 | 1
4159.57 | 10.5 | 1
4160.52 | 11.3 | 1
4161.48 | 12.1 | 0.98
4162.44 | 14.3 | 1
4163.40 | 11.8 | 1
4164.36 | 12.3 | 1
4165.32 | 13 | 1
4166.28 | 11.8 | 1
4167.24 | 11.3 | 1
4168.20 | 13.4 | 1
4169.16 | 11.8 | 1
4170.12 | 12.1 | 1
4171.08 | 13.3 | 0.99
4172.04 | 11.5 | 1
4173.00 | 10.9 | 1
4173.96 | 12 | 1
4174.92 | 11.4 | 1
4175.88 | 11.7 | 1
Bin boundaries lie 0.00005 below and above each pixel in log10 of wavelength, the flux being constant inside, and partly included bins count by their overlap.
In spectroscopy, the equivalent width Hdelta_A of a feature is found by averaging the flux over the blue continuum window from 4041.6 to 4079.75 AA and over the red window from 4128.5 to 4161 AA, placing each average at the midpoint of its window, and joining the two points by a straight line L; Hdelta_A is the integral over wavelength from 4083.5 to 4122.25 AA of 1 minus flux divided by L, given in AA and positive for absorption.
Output 2.9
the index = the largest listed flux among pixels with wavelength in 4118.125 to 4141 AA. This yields 13.3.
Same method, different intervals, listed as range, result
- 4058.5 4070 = 13.6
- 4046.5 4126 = 13.8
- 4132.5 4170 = 14.3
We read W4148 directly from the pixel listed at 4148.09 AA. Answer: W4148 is 12.6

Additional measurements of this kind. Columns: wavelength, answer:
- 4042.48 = 13.9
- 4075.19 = 13.8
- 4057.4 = 12.5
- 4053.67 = 10.9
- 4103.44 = 6.86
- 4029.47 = 11.3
